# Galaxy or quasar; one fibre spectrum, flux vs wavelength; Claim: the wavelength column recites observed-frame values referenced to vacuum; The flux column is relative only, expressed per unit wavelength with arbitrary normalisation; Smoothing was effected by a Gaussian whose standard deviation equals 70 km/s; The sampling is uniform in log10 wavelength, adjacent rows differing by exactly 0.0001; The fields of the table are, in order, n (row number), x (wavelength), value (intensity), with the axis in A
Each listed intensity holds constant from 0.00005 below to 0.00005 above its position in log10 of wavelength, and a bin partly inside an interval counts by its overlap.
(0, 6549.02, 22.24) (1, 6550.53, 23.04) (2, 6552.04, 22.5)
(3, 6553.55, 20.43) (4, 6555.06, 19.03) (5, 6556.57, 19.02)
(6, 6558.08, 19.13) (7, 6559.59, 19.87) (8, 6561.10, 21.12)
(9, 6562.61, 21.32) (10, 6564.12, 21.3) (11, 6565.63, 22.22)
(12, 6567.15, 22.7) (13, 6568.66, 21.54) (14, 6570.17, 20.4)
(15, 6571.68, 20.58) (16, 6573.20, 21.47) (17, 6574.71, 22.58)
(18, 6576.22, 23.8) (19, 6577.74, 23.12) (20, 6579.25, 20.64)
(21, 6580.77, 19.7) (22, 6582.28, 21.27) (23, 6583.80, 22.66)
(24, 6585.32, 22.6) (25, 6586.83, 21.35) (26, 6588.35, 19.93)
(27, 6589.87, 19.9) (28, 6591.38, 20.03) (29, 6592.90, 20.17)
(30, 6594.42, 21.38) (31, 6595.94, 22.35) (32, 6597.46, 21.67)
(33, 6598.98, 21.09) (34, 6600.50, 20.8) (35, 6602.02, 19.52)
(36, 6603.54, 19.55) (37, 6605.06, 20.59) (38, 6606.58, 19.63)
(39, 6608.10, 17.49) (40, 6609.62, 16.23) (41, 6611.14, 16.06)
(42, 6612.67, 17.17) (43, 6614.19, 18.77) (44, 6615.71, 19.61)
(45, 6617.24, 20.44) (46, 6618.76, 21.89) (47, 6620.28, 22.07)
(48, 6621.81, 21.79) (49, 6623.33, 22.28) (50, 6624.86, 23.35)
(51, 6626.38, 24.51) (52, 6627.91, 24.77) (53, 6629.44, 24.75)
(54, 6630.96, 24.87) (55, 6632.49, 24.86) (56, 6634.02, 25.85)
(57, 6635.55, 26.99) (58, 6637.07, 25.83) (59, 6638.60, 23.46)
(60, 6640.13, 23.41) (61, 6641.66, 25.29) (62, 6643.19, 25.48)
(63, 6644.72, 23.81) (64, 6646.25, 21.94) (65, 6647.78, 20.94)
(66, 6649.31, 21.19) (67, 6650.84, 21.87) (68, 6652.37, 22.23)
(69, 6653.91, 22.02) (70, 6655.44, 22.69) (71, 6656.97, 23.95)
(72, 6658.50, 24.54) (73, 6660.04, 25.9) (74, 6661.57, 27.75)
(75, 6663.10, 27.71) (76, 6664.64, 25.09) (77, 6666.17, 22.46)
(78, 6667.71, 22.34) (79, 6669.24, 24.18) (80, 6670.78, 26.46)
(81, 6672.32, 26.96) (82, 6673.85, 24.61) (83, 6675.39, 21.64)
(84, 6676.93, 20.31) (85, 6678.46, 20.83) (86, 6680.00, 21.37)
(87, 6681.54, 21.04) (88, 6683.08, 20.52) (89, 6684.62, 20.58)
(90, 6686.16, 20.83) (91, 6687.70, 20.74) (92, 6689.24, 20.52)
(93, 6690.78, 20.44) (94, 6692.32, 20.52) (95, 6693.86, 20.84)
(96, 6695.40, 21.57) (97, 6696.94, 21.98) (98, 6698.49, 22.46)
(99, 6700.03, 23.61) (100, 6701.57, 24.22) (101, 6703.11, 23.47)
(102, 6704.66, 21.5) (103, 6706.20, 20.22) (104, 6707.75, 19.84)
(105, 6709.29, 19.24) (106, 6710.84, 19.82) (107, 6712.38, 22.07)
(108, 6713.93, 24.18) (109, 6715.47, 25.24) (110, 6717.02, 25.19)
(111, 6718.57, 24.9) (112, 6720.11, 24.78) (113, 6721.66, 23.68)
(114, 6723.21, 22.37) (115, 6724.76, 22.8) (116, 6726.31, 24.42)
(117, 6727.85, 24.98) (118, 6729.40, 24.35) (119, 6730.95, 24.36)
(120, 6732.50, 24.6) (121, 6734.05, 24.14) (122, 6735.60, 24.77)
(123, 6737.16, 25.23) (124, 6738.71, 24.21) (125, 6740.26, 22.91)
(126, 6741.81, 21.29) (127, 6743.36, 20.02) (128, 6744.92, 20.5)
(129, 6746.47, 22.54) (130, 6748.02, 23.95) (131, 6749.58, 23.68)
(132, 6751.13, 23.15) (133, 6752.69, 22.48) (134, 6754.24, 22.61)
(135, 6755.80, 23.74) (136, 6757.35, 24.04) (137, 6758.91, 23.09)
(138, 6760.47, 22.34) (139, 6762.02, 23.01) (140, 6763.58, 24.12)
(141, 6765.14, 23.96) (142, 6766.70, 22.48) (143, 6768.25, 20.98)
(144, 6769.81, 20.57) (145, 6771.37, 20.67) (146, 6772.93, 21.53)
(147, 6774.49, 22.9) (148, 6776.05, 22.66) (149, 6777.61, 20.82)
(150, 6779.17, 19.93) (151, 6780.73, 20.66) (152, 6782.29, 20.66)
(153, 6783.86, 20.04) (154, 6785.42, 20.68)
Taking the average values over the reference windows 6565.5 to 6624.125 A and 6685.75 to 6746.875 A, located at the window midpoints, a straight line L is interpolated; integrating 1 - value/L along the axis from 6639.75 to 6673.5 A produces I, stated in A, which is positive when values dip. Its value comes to -3.6 A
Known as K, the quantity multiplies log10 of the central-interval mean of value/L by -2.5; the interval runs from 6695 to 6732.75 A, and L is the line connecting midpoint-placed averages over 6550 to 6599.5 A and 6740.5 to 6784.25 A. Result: -0.056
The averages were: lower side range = 21.2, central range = 23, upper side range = 22.1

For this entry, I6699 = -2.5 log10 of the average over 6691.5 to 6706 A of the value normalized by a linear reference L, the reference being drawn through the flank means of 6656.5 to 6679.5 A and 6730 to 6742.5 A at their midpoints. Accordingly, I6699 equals 0.09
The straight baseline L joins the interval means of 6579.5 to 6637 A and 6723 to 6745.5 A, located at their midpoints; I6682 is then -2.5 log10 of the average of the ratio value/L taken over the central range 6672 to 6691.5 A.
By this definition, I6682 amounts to 0.06 mag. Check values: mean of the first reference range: 21.3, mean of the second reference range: 23.4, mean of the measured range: 21.4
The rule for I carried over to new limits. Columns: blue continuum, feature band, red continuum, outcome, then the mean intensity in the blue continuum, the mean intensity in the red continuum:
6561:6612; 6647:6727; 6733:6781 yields -3.2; 20.8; 22.6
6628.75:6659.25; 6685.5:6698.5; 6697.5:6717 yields 0.9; 23.8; 22.3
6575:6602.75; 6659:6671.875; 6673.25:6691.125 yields -2.5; 21.2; 21.1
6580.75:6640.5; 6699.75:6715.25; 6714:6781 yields 0.5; 21.5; 23.1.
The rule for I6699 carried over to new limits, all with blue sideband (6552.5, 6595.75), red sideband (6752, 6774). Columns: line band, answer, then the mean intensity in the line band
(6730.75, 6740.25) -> -0.10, 24.4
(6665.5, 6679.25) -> -0.07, 23.3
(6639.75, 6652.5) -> -0.06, 22.9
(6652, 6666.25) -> -0.13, 24.6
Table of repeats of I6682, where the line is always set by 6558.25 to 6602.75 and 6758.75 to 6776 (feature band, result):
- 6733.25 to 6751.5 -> -0.041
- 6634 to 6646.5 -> -0.147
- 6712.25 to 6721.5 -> -0.116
